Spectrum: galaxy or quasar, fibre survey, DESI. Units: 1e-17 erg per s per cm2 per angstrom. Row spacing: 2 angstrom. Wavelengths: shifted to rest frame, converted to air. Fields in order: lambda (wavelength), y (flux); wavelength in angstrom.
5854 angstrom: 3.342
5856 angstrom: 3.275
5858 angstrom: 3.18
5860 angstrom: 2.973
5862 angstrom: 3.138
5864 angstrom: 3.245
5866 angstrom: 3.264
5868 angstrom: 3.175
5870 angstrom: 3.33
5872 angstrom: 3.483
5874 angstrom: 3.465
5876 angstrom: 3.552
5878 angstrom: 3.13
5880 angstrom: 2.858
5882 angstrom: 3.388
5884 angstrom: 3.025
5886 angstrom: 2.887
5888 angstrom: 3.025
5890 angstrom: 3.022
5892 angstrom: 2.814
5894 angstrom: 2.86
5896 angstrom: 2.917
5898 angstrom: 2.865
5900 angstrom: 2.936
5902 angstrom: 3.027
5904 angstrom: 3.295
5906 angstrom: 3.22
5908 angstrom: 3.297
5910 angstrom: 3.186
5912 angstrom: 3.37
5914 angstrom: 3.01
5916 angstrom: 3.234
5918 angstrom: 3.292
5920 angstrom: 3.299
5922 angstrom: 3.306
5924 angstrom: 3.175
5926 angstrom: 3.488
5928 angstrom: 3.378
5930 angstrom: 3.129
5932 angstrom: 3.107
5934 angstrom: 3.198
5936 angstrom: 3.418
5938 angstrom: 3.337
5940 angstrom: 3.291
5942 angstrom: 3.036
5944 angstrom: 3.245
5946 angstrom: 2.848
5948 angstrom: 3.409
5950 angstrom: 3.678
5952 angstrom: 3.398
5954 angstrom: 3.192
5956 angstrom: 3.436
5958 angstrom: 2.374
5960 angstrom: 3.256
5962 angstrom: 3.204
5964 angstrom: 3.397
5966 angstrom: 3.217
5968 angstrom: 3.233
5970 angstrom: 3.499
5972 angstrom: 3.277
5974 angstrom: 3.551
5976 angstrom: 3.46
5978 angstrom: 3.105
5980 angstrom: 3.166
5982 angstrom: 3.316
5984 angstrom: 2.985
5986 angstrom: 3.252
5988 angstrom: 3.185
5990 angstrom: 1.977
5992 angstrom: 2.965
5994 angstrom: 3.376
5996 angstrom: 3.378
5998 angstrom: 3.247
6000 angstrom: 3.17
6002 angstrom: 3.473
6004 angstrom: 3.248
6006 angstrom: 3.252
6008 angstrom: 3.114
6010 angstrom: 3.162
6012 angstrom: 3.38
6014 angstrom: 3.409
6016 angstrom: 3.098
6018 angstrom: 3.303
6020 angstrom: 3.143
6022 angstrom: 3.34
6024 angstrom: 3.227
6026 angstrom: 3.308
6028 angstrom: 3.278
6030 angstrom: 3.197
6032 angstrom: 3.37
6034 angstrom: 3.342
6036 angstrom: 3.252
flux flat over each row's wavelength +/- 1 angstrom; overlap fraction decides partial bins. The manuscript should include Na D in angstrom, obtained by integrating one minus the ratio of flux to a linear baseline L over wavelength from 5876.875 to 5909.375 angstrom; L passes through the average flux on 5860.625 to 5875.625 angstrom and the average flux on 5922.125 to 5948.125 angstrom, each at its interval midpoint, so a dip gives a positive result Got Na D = 2.35 angstrom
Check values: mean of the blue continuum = 3.3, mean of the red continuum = 3.23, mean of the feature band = 3.04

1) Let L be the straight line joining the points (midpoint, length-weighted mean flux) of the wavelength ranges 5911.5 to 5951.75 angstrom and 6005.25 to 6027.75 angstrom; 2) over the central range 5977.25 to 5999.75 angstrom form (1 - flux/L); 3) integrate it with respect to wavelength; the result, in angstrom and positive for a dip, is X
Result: 1.1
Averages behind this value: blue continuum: 3.26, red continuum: 3.25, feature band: 3.09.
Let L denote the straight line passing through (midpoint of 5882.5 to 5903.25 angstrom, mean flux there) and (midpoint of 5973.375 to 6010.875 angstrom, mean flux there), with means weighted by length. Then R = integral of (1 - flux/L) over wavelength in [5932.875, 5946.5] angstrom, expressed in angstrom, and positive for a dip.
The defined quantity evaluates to -0.7 angstrom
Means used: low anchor 2.95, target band 3.21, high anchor 3.17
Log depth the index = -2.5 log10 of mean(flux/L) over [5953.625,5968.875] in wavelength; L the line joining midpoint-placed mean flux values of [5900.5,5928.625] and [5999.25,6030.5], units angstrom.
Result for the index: 0.03 mag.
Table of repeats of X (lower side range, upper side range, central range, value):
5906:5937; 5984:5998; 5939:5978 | -1.5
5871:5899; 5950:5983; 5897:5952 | -0.9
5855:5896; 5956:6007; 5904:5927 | -0.7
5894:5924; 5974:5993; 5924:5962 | -1.4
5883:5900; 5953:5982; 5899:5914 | -0.9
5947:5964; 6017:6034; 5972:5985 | 0.0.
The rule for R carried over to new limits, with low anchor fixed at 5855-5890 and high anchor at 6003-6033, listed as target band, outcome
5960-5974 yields -0.37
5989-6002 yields 0.77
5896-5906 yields 0.52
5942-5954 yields -0.21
